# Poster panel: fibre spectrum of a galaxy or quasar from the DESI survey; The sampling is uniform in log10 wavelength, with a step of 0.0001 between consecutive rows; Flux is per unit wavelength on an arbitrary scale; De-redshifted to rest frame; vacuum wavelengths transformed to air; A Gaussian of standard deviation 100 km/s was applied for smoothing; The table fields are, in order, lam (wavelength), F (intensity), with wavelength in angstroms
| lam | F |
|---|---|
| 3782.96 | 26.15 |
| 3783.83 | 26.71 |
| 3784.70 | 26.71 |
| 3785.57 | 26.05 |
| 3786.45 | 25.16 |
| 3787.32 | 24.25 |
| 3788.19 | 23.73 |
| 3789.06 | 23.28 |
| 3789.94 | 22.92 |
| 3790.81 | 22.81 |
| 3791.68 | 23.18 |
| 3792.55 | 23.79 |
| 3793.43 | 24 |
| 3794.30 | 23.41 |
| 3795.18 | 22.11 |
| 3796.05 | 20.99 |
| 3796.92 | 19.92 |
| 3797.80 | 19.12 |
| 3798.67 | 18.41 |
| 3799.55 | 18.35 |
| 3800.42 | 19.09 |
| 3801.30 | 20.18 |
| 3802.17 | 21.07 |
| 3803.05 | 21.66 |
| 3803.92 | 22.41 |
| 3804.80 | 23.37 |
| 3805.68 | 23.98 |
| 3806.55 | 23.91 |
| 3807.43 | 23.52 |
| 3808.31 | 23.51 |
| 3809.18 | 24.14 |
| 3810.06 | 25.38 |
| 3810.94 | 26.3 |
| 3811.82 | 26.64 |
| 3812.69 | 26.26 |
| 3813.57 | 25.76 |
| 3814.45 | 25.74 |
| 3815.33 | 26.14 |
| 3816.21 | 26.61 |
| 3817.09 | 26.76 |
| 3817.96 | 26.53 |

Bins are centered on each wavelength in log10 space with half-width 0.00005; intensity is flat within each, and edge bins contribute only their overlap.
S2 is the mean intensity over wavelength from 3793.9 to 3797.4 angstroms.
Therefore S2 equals 21.5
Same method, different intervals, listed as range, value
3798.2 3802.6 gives 19.4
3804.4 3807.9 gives 23.7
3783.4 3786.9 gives 26.1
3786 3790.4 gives 23.8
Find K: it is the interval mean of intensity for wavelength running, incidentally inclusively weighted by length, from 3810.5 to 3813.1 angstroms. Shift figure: 26.4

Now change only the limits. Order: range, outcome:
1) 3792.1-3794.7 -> 23.7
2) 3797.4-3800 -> 18.7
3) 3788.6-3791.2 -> 23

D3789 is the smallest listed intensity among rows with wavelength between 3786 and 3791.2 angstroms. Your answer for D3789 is 22.81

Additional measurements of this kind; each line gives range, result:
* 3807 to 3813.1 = 23.51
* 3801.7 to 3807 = 21.07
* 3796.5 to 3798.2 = 19.12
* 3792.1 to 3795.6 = 22.11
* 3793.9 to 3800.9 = 18.35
